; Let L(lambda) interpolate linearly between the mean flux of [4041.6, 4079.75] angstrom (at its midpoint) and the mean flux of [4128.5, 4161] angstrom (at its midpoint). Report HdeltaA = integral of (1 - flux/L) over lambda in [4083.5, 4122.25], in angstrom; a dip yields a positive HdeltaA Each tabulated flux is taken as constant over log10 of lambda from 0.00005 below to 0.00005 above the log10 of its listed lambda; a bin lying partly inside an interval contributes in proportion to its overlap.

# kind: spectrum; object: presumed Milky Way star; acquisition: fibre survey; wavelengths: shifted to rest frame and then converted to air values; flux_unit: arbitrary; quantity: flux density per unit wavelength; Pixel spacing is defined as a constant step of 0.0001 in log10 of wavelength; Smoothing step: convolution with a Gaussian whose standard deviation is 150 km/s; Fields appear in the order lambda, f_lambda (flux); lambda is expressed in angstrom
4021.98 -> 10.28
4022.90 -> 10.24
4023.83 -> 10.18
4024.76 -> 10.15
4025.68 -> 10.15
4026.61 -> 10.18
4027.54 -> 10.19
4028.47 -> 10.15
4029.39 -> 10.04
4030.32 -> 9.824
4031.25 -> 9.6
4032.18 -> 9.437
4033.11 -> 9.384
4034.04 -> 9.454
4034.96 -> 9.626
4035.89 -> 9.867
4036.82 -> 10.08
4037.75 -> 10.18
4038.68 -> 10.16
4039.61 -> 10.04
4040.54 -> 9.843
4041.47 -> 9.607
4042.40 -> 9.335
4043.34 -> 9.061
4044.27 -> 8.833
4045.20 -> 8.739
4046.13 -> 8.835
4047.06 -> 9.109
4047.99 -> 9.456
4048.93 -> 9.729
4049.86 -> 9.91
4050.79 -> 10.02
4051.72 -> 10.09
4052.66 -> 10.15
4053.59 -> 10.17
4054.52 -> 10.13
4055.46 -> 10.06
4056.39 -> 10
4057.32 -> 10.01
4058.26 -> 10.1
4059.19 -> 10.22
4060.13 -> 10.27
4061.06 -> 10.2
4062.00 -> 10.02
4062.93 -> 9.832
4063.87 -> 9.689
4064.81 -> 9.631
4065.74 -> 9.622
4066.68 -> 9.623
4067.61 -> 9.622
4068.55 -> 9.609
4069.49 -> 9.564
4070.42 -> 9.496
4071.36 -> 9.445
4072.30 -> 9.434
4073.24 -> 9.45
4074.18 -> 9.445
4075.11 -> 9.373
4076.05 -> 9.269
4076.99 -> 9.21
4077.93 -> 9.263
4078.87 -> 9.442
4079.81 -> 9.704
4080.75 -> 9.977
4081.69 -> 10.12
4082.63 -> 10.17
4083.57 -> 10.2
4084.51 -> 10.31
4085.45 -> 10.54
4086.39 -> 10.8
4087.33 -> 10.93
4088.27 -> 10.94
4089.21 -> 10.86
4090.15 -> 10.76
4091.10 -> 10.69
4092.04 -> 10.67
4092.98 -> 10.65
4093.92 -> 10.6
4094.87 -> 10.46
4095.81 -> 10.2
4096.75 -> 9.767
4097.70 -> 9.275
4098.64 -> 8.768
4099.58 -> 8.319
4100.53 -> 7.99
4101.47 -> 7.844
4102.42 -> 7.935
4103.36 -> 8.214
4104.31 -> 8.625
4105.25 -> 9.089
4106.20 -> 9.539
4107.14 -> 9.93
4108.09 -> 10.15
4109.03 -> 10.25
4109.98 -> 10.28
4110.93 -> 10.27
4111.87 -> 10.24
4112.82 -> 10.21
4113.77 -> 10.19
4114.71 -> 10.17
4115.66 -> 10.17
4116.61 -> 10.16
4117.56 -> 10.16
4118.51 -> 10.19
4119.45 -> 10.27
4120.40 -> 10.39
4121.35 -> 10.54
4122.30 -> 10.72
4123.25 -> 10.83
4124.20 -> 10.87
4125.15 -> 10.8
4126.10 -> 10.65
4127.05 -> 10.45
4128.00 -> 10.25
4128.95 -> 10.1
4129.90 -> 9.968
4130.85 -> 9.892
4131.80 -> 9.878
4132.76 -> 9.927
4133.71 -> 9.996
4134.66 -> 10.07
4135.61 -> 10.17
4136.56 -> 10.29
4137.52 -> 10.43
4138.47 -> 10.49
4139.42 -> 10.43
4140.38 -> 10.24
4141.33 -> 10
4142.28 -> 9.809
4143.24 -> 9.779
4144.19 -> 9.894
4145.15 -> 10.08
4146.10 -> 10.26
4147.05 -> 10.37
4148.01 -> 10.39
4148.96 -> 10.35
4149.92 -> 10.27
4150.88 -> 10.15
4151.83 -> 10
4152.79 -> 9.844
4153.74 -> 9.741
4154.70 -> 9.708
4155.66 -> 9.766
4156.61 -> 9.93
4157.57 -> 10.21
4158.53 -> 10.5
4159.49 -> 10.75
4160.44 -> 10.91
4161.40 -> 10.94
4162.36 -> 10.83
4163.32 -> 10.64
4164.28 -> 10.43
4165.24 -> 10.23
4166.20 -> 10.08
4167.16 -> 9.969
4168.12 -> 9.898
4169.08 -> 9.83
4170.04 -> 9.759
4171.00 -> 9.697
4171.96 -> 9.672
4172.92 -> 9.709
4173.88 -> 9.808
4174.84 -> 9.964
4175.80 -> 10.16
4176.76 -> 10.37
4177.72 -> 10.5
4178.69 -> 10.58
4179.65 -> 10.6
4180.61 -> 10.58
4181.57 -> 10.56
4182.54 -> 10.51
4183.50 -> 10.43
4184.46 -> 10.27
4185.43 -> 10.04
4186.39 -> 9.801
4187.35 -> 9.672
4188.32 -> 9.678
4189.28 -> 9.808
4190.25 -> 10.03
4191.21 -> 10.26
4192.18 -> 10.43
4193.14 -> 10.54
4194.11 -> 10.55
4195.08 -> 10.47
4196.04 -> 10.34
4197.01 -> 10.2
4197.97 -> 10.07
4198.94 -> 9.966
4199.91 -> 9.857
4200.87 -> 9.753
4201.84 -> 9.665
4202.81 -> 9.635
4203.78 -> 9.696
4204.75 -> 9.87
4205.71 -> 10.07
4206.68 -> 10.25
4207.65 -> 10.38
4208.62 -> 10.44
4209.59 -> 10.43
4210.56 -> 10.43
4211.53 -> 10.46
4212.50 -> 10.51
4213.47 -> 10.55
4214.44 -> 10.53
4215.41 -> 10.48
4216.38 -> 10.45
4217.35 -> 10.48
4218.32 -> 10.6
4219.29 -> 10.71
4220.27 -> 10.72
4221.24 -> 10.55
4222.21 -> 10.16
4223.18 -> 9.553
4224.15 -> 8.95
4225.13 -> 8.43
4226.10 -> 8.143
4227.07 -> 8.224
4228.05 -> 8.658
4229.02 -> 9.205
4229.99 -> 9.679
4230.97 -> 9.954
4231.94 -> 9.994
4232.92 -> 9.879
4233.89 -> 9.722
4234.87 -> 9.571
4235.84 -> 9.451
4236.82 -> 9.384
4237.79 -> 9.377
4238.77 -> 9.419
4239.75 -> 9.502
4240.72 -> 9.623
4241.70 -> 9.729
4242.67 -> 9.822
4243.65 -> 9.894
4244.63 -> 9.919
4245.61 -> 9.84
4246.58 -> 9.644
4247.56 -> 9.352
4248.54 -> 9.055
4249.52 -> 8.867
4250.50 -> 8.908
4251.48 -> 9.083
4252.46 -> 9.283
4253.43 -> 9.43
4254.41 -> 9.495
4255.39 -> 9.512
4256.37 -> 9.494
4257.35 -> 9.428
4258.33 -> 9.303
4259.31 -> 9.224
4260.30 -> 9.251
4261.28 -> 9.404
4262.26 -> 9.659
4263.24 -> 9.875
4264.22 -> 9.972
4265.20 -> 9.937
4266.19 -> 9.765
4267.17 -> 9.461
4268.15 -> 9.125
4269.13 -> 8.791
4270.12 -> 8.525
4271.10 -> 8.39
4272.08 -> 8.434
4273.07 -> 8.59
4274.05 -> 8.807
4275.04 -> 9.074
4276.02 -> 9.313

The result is -0.23 angstrom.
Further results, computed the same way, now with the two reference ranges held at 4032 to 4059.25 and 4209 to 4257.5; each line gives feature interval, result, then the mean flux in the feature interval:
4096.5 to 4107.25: 1.1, 8.71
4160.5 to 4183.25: -1.3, 10.2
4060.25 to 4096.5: -1.1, 10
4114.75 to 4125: -0.8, 10.4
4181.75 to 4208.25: -1.1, 10.1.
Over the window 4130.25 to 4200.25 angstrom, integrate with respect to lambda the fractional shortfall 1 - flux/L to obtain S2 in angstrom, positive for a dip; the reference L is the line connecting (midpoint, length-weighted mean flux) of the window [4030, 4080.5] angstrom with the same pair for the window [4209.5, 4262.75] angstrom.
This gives -3.7 angstrom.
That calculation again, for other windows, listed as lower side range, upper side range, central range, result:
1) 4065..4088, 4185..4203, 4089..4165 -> -1.31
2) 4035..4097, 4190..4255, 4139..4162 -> -0.75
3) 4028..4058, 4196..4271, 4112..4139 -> -1.63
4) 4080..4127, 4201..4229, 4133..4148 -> -0.23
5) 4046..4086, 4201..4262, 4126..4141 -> -0.67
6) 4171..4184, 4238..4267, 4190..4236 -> -0.38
